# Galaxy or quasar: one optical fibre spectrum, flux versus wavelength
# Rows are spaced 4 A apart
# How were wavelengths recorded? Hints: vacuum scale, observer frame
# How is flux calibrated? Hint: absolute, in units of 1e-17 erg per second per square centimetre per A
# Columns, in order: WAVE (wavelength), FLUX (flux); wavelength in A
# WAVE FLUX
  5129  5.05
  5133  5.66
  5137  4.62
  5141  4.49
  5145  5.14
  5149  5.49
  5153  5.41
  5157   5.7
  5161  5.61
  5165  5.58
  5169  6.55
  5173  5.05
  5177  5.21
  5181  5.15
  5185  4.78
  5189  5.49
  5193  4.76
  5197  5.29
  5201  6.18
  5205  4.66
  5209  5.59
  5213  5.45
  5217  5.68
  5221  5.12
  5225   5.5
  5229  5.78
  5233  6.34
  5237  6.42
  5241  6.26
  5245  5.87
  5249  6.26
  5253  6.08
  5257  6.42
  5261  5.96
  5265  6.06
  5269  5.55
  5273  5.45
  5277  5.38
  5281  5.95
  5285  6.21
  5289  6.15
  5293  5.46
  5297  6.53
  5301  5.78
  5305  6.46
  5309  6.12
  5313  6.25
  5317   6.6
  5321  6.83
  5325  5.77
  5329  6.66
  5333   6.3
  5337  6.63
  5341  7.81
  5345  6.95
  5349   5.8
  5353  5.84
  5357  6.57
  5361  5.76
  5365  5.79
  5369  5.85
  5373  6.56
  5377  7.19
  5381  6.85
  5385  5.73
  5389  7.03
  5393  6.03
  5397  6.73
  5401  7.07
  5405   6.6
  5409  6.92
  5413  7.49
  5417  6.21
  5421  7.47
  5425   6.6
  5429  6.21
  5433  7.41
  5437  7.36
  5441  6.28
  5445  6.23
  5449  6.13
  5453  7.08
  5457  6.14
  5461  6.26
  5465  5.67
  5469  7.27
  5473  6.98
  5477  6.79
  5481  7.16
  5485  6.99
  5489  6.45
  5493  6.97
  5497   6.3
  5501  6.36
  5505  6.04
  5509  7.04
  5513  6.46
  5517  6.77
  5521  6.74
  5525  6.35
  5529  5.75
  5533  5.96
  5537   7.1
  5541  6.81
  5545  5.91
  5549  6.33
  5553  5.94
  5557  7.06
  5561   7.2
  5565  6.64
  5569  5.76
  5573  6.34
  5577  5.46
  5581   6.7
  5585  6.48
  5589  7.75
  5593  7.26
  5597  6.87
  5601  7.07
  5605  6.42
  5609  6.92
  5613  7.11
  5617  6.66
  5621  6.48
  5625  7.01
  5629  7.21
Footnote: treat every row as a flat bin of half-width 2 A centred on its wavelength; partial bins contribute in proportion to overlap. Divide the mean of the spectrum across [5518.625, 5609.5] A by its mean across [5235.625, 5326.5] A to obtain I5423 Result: 1.1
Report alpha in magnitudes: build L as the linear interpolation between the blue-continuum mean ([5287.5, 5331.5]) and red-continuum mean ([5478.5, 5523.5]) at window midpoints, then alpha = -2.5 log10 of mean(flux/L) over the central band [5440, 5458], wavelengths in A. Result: 0.03 mag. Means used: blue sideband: 6.24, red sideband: 6.66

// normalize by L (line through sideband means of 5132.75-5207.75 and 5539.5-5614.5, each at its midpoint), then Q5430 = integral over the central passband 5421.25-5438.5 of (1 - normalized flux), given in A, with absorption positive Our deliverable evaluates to -2.2 A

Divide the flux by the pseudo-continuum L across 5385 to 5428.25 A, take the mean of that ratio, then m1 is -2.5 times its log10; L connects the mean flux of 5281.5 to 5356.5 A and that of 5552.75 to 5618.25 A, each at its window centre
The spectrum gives -0.05 mag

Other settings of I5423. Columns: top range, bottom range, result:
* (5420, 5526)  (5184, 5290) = 1.16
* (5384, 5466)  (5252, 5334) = 1.09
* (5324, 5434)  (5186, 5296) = 1.14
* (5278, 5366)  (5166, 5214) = 1.17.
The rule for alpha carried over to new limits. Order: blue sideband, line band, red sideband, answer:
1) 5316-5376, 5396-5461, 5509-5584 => -0.05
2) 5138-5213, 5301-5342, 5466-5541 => -0.10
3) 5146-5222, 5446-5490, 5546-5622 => -0.06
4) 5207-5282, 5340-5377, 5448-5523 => -0.02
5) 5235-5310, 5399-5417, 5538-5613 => -0.11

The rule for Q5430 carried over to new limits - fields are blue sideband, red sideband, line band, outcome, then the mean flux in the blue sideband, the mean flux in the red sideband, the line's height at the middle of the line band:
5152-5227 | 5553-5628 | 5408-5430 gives -2.4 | 5.41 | 6.72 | 6.16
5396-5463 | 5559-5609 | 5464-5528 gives 0.5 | 6.72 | 6.67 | 6.7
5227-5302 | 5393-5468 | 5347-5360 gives 0.6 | 6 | 6.65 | 6.35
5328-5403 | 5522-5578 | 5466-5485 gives -1.7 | 6.48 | 6.35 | 6.4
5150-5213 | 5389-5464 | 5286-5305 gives -0.1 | 5.4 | 6.67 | 6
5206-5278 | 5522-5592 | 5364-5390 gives -1.4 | 5.83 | 6.46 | 6.1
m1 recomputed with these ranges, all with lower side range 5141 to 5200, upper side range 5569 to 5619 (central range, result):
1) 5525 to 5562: 0.02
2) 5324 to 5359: -0.10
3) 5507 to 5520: -0.05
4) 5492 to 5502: -0.02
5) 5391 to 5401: -0.08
